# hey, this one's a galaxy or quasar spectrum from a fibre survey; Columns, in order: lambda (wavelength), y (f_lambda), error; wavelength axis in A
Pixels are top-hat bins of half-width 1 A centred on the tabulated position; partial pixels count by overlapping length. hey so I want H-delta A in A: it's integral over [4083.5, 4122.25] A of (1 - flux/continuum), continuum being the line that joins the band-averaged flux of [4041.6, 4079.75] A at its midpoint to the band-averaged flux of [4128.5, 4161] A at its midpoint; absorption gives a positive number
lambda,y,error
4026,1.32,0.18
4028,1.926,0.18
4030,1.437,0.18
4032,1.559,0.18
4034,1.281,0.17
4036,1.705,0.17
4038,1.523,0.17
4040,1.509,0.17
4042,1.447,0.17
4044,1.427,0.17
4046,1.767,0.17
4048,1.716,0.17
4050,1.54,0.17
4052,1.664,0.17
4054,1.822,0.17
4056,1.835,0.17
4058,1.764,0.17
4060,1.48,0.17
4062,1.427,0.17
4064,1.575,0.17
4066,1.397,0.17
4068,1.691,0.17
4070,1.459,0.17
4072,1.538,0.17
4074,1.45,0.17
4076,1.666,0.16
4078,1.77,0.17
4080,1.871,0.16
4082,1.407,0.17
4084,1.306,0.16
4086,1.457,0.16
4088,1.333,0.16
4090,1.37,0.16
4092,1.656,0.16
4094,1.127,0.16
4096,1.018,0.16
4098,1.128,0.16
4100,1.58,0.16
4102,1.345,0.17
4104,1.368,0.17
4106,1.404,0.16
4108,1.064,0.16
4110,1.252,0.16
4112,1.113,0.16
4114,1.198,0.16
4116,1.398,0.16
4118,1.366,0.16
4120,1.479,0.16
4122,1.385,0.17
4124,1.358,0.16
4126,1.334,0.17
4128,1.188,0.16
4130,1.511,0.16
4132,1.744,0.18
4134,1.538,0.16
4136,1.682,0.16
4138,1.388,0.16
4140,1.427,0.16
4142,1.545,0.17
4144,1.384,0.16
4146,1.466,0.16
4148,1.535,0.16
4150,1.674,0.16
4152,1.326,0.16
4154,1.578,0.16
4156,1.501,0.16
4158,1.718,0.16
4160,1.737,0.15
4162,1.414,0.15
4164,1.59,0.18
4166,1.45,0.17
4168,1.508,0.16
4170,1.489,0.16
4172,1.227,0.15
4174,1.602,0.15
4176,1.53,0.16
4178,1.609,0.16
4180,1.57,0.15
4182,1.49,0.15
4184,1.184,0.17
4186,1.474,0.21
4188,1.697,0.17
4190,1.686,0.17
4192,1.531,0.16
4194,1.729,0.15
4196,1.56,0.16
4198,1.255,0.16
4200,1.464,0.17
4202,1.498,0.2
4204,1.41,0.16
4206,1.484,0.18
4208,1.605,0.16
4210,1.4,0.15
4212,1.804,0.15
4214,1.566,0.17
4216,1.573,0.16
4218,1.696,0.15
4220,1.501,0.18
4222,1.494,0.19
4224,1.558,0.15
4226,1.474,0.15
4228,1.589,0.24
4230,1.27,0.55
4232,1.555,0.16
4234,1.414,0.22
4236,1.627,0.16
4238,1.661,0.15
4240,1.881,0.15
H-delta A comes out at 6.4 A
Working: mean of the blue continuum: 1.61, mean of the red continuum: 1.54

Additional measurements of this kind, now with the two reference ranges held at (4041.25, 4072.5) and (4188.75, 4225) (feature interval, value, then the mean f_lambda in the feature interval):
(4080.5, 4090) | 1.1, 1.4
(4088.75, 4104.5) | 2.6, 1.32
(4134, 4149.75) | 0.7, 1.5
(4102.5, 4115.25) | 2.7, 1.24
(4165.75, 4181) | 0.6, 1.5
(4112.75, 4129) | 2.5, 1.33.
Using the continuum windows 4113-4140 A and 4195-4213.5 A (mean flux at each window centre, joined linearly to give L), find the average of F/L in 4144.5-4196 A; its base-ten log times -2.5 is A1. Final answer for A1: -0.05 mag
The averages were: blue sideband 1.43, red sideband 1.5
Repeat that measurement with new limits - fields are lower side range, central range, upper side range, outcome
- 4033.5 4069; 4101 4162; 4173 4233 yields 0.09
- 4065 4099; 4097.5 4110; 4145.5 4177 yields 0.12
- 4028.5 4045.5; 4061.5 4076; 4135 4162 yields 0.00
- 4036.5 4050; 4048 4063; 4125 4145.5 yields -0.07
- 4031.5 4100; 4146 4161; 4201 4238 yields -0.03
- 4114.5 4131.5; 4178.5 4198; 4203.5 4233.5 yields -0.03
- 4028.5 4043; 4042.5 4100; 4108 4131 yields -0.07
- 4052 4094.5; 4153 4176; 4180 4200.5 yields -0.01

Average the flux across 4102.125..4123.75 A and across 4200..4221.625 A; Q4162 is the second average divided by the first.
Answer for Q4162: 1.2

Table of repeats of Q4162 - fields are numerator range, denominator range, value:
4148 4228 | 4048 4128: 1.06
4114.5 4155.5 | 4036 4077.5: 0.92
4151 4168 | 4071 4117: 1.11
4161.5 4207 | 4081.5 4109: 1.13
